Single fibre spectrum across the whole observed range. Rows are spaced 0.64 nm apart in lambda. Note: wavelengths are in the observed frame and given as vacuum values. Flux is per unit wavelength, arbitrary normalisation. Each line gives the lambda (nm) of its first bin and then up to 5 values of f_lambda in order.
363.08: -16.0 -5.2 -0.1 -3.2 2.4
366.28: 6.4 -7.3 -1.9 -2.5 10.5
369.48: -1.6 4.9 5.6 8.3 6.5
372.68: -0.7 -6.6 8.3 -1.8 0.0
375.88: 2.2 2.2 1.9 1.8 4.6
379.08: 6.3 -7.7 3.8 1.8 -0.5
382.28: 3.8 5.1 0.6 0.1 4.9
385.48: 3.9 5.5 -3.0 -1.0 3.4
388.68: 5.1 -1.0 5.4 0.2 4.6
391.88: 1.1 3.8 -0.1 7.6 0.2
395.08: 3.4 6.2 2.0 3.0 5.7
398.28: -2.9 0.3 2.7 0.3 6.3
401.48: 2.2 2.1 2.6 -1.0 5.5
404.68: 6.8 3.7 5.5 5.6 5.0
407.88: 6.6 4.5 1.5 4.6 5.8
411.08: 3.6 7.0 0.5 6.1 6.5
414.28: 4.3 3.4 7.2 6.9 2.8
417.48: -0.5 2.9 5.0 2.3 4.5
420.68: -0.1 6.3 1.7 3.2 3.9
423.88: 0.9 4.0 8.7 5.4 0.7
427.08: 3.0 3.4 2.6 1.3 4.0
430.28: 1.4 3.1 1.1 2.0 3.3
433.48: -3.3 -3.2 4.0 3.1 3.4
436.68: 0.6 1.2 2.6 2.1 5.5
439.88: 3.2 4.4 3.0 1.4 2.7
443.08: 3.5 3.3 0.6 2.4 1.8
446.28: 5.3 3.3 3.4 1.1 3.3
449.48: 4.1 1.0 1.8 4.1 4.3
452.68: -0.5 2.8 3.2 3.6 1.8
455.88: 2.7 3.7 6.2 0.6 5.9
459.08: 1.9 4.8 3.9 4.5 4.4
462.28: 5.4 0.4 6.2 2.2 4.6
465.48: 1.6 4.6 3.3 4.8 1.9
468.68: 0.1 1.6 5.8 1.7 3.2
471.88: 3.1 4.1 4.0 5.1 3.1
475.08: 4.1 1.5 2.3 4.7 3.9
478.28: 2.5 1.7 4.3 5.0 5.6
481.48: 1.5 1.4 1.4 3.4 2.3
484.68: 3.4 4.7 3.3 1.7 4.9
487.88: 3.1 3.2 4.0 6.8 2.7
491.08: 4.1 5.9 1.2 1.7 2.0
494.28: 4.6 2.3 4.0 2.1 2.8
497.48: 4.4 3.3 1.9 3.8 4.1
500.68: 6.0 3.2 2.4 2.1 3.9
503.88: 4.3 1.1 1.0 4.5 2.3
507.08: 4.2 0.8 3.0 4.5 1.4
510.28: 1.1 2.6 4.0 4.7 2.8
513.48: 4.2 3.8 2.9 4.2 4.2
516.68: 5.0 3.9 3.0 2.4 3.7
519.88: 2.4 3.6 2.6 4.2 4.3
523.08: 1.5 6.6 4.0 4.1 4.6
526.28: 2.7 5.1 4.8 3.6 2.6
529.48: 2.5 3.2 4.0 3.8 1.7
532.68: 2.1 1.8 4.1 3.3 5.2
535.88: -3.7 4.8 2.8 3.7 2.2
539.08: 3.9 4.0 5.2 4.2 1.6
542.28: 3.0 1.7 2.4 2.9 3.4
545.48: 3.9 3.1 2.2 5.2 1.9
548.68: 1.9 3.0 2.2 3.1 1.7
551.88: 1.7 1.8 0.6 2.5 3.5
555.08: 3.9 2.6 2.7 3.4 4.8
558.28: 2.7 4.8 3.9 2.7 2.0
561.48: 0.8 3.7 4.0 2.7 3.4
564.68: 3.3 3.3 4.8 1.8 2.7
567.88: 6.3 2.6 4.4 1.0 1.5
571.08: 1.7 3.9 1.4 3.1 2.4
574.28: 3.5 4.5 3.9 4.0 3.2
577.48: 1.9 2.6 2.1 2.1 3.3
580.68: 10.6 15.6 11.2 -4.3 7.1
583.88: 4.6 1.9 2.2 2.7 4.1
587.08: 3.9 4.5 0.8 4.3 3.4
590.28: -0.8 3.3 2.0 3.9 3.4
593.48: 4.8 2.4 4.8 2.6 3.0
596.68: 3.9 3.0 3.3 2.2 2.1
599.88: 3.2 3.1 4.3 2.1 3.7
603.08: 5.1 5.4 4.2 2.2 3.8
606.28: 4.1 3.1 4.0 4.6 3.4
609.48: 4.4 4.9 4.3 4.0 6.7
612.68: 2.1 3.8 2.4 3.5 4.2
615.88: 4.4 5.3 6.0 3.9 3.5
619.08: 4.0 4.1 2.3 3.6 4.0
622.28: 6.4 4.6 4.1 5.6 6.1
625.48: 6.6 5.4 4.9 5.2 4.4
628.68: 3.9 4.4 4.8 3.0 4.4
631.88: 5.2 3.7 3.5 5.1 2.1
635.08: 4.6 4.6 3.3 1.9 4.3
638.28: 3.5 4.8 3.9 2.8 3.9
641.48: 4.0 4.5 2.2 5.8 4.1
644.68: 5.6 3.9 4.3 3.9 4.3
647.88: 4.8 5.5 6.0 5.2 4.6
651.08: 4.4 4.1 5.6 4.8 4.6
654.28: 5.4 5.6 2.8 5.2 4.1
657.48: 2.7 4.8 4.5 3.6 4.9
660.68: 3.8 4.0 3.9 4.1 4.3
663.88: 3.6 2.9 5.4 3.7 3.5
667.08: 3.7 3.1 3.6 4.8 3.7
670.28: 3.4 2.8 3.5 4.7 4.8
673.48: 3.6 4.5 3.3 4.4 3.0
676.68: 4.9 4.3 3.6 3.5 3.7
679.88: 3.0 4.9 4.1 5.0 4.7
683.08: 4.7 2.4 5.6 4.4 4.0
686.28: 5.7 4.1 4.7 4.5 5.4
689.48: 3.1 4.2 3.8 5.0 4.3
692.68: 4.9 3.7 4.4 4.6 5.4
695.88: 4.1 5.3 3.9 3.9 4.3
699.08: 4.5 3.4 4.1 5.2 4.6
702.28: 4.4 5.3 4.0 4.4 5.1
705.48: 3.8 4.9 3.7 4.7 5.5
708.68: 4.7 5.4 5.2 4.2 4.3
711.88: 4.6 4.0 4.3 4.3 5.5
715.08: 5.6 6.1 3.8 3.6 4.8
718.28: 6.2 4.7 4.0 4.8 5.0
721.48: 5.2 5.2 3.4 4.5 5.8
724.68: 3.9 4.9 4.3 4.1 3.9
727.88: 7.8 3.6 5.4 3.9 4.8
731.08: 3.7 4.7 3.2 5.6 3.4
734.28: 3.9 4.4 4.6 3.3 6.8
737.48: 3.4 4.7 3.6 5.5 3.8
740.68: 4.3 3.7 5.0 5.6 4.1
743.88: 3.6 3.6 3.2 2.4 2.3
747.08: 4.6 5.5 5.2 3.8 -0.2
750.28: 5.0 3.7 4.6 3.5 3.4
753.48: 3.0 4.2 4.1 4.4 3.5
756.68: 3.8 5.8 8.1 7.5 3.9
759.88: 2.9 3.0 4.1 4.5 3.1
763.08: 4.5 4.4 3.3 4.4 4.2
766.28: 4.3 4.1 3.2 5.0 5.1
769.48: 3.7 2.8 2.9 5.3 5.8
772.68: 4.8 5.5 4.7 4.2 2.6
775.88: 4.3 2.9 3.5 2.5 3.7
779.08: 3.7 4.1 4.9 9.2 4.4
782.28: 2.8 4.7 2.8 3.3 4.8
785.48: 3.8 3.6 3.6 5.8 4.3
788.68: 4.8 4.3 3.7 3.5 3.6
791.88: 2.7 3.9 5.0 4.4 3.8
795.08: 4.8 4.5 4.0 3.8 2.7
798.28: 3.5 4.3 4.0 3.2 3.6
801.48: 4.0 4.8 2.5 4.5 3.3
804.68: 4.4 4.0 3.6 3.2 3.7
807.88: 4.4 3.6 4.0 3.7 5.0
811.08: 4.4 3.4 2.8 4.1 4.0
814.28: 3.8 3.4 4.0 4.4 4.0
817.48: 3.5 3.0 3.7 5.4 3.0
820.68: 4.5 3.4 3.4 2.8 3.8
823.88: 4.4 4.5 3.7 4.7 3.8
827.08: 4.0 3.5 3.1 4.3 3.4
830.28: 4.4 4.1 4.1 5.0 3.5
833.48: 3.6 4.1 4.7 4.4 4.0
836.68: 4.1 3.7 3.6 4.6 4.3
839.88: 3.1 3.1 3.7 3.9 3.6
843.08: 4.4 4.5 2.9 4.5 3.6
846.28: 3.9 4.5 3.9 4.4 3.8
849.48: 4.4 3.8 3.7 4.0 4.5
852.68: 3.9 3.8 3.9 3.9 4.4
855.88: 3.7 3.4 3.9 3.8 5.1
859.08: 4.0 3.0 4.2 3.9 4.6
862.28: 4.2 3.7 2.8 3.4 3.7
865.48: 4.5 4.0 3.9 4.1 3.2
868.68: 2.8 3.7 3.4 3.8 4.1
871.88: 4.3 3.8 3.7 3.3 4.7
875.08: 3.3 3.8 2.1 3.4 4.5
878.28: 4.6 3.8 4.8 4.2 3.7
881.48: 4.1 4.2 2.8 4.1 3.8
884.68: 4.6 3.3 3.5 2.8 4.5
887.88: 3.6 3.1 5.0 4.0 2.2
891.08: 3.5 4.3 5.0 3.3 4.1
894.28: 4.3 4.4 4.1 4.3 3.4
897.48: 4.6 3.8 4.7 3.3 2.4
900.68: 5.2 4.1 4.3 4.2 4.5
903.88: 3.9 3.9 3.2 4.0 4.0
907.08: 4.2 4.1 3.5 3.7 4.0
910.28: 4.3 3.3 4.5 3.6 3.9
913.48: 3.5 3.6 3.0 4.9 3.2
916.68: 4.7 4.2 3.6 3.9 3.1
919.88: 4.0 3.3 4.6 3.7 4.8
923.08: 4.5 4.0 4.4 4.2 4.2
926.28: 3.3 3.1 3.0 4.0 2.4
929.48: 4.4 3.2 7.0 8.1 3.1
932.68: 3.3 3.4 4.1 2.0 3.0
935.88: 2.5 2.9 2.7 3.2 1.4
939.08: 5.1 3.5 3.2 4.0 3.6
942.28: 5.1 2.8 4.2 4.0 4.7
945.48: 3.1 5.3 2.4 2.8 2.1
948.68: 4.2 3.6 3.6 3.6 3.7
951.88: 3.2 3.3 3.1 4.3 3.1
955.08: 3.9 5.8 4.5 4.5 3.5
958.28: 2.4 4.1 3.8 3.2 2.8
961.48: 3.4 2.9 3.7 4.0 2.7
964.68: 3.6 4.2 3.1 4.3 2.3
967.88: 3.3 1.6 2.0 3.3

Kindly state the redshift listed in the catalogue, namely 0.56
